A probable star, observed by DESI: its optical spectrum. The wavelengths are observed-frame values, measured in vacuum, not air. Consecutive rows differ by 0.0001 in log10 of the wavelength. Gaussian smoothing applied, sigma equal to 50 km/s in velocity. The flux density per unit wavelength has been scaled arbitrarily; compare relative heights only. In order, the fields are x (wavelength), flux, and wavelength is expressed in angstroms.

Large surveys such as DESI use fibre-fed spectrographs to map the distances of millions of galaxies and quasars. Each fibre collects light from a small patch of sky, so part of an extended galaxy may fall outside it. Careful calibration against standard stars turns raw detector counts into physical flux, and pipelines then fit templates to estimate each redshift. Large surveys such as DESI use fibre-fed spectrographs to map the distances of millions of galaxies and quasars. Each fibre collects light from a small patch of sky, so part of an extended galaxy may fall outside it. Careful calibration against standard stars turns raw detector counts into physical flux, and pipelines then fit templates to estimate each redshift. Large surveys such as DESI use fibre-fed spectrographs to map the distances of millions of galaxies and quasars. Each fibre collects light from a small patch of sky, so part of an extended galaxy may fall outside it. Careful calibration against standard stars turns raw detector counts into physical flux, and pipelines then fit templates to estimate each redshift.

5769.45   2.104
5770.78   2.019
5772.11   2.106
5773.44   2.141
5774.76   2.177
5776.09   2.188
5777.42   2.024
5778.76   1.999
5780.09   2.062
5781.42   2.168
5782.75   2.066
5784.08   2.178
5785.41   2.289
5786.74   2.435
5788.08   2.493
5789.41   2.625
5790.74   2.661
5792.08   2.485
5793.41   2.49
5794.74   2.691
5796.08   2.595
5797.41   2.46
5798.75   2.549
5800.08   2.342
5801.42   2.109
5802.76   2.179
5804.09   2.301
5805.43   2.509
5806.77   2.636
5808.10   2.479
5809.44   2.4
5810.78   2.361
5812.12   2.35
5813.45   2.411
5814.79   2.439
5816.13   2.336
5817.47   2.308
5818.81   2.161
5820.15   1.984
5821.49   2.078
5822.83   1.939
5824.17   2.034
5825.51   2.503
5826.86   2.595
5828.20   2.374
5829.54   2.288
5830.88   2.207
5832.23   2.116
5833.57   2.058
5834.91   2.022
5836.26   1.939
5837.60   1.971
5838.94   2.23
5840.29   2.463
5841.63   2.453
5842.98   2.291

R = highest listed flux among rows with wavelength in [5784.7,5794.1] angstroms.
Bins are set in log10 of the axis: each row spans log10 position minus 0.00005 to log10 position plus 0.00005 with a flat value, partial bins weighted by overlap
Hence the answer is 2.661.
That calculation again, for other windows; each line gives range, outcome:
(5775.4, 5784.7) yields 2.188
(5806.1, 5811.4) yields 2.636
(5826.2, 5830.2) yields 2.595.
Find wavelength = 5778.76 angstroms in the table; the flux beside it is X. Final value 1.999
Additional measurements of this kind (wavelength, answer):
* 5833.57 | 2.058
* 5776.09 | 2.188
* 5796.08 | 2.595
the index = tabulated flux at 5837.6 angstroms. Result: 1.971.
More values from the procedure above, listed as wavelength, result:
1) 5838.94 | 2.23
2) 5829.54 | 2.288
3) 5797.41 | 2.46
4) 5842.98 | 2.291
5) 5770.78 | 2.019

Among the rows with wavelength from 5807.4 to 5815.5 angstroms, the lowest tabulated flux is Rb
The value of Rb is 2.35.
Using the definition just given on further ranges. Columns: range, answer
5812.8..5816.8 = 2.336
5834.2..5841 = 1.939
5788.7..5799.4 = 2.46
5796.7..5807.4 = 2.109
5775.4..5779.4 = 1.999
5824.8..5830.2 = 2.288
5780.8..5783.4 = 2.066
